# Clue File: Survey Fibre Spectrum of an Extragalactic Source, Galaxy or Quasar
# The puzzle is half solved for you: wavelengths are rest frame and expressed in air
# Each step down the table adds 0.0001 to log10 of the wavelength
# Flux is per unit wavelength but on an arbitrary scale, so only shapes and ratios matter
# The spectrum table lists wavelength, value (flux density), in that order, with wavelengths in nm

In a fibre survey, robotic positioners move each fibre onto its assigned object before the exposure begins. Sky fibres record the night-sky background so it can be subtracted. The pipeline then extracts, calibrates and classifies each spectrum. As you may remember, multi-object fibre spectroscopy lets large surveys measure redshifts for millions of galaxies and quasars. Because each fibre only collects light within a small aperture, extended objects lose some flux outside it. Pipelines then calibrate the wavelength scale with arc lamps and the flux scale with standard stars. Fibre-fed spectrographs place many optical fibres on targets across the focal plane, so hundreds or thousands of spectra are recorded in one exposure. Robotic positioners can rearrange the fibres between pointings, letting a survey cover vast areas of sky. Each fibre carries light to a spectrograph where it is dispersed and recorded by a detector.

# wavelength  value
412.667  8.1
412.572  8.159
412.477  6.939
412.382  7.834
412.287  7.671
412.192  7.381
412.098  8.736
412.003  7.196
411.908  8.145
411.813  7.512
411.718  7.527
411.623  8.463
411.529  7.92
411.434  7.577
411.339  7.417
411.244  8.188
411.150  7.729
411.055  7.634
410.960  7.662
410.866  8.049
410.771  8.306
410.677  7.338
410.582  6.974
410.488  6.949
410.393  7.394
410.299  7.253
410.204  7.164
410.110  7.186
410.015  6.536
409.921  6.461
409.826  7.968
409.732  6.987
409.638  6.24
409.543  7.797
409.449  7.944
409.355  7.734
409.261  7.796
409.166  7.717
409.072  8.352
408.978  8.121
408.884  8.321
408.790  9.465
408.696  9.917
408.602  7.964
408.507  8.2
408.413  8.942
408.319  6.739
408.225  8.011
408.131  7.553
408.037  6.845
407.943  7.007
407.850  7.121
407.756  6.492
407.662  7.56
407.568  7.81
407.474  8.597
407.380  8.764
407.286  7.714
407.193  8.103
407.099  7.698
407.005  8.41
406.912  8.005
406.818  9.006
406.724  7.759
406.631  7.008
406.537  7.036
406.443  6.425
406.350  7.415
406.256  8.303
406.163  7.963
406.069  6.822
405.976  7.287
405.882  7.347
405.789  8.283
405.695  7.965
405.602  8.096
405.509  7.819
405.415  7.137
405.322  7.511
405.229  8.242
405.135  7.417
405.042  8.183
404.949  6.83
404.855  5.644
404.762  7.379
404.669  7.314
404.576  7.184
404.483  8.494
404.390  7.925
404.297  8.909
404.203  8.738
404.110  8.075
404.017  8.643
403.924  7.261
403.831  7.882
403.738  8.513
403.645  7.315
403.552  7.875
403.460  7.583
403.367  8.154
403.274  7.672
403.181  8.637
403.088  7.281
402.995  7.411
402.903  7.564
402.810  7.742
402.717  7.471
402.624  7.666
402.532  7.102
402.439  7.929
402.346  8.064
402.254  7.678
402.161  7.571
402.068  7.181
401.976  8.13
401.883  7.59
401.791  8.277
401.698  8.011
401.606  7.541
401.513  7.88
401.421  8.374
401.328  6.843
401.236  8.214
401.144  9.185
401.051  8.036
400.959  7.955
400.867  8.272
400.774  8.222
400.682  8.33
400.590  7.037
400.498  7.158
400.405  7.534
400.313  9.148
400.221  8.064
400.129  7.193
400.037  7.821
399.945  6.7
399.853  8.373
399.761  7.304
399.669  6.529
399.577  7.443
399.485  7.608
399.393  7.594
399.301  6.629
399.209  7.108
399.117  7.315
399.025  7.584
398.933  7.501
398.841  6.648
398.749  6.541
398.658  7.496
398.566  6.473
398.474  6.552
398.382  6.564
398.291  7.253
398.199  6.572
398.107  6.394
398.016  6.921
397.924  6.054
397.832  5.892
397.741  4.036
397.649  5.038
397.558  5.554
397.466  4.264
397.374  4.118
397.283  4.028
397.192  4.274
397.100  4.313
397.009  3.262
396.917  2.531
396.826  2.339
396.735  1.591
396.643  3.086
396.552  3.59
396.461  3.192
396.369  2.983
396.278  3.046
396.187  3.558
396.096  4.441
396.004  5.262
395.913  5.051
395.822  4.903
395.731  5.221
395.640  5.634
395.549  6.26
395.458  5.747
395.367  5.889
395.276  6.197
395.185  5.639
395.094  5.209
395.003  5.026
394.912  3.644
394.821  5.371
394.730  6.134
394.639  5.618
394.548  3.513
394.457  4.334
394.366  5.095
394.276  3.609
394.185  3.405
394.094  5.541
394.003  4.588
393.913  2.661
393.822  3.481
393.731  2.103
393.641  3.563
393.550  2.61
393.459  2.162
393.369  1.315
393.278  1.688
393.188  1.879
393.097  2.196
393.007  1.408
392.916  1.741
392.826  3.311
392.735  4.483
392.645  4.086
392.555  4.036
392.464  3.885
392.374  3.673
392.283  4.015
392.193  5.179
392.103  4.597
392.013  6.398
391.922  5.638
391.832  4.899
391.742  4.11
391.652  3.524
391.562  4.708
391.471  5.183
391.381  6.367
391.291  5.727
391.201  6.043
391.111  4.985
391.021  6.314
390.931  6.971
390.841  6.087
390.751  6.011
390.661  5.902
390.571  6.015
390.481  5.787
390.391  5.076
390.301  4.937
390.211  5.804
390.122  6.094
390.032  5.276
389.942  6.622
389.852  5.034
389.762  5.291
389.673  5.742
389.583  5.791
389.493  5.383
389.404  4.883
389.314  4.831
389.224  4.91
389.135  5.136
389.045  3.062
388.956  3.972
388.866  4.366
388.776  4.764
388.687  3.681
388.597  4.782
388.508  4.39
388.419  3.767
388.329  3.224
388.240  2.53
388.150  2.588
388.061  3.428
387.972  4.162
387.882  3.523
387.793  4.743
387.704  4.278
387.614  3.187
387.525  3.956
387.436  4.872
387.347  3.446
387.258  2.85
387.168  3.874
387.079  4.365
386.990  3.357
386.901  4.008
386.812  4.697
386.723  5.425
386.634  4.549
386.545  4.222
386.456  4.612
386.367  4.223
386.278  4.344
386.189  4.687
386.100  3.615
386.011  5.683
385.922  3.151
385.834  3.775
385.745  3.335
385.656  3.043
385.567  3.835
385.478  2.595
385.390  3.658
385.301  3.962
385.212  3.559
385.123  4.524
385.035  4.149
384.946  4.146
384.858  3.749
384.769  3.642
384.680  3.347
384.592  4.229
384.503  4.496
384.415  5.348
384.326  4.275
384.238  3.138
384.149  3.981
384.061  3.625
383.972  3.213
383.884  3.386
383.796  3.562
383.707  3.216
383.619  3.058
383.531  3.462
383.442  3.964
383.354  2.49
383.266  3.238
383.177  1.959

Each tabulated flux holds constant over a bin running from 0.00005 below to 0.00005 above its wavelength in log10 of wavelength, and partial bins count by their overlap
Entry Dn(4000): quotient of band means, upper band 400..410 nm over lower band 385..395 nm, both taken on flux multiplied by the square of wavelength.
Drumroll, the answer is 1.95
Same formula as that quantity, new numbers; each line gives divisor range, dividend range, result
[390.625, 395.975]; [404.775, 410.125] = 1.84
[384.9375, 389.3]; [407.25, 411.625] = 2.16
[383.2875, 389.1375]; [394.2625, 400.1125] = 1.49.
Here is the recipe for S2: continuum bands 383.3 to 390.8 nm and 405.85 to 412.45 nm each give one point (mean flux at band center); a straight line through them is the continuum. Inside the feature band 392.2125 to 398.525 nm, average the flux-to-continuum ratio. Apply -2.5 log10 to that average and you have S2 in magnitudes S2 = 0.29 mag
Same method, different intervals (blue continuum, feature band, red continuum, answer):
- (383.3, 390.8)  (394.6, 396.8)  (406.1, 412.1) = 0.197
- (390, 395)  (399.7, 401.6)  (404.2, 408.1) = -0.234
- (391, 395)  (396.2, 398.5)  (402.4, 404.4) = 0.259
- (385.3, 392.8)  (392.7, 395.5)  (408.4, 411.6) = 0.364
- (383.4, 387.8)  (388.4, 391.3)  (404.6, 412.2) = -0.139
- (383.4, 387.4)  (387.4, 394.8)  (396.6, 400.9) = 0.108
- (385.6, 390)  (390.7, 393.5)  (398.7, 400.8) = 0.236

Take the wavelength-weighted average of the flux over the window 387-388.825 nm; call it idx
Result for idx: 3.81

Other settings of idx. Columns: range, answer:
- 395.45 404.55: 6.7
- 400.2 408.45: 7.76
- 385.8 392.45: 4.69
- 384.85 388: 4.01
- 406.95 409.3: 7.97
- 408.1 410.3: 7.77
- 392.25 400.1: 4.84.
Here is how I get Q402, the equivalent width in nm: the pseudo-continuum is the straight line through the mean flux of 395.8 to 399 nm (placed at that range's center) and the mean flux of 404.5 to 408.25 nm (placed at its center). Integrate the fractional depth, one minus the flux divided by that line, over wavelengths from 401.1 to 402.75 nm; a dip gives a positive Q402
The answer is -0.41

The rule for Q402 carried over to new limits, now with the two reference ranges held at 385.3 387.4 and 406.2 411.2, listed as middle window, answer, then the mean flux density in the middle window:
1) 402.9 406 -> -0.35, 7.76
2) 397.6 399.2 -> -0.15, 6.53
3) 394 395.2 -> 0.13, 4.75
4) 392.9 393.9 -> 0.57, 2.22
